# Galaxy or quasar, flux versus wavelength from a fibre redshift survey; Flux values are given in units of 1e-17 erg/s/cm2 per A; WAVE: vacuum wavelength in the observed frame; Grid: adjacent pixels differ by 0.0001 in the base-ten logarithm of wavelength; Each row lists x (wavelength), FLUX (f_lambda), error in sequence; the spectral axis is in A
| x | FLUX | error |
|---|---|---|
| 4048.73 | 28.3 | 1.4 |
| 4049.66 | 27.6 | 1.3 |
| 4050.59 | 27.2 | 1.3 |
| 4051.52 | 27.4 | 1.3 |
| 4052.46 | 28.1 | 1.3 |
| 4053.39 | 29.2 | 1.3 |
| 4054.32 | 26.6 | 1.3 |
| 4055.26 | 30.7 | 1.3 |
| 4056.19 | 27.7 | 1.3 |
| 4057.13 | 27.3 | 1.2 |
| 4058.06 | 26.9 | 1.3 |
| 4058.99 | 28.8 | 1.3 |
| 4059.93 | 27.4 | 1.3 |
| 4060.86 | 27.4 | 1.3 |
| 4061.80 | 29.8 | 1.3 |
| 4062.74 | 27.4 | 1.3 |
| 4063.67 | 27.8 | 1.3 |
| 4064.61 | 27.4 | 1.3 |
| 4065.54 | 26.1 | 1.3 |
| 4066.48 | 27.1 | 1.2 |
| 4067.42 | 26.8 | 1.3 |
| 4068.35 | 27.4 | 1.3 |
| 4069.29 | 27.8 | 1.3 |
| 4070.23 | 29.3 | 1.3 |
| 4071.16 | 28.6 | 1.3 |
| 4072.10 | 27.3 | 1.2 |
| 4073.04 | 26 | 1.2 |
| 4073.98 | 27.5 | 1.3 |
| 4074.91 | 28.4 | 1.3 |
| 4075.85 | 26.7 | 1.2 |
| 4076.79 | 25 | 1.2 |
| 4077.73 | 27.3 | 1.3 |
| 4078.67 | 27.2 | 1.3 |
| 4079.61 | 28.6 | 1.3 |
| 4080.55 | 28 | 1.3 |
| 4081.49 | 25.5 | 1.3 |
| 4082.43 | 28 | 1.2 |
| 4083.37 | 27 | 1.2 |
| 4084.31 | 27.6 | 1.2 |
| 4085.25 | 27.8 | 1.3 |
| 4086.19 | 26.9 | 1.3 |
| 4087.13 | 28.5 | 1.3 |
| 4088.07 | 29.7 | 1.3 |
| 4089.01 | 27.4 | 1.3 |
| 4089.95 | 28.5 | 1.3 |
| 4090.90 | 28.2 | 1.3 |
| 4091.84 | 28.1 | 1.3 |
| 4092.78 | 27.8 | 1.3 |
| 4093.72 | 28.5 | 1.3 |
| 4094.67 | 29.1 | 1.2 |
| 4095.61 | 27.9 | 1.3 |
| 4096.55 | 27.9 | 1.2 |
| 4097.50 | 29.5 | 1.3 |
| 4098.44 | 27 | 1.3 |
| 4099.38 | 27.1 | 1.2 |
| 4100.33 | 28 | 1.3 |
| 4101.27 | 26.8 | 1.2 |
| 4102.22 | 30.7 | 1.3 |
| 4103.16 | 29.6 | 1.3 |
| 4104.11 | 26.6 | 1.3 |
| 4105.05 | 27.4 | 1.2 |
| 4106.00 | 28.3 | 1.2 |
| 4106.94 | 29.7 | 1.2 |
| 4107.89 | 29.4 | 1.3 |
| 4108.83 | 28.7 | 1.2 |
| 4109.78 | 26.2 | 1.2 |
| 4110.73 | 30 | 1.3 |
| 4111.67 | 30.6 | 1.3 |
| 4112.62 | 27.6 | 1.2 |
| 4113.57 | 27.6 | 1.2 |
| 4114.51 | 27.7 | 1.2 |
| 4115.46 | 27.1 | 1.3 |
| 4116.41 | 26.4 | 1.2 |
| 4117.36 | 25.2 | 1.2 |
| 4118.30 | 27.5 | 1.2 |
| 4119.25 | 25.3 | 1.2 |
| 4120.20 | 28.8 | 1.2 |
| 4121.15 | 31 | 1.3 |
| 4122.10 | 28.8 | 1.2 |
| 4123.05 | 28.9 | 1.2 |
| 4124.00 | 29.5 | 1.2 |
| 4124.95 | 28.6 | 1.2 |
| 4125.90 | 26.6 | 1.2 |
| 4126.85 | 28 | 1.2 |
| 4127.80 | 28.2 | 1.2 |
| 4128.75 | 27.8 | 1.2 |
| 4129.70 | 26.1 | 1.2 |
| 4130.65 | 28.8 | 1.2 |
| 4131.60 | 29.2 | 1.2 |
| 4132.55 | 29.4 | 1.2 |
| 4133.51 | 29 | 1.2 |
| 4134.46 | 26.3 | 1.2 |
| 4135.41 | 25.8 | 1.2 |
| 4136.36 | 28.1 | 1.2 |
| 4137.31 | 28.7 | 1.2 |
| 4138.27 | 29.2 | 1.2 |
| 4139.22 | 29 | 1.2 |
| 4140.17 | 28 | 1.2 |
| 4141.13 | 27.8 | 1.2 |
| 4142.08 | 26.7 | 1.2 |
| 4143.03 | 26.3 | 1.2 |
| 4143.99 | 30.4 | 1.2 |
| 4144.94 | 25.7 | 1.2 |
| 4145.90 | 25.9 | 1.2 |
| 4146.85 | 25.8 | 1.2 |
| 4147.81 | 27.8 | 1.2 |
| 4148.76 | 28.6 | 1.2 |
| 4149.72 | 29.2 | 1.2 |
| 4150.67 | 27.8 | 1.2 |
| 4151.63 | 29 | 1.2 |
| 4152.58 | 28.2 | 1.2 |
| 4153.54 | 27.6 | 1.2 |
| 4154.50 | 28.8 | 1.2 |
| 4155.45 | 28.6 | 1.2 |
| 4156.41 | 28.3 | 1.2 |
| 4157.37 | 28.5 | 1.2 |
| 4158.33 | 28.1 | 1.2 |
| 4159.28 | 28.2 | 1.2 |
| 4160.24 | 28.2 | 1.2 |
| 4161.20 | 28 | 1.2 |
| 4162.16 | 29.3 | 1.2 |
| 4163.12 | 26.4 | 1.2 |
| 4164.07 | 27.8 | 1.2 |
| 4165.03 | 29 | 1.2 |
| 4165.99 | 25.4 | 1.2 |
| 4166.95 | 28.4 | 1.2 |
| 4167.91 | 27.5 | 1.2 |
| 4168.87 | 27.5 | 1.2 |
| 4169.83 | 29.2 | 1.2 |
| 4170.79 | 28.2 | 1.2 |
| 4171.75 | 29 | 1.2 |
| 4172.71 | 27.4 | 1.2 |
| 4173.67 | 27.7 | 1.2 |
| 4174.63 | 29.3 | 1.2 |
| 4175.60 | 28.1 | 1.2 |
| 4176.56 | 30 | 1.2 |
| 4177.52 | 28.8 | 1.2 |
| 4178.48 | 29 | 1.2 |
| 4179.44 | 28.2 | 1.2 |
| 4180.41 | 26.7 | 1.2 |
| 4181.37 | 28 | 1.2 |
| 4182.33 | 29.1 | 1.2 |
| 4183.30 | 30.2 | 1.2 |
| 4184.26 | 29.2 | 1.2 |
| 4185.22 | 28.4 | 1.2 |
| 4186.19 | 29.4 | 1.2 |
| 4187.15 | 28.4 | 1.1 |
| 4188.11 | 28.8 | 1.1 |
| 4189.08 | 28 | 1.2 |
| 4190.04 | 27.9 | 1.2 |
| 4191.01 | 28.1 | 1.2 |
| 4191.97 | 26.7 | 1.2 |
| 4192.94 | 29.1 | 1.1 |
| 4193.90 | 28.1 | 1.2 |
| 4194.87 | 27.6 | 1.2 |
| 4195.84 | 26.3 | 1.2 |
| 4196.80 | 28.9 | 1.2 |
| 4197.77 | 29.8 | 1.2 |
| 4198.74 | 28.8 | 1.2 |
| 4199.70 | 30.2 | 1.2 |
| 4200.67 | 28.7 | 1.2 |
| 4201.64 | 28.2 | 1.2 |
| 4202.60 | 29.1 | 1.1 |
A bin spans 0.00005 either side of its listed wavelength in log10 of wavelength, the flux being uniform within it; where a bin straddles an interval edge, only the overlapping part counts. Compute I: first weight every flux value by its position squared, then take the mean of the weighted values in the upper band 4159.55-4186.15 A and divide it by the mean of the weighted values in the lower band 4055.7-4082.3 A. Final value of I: 1.08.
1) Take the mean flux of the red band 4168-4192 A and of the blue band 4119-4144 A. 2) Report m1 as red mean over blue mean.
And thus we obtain 1.01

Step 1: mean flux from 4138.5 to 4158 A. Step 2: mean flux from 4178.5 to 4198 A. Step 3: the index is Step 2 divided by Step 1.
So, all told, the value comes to 1.02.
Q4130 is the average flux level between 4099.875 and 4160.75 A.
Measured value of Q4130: 28.1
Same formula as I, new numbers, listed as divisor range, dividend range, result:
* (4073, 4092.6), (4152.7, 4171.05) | 1.06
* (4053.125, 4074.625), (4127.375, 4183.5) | 1.06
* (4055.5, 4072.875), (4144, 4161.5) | 1.05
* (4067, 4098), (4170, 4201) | 1.08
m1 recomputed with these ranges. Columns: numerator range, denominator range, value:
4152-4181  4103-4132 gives 1.00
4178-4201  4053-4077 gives 1.03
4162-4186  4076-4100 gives 1.02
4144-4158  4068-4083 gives 1.02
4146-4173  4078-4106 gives 1.00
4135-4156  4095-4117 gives 0.99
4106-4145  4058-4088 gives 1.02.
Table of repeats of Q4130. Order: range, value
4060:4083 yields 27.4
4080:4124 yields 28.1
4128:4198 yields 28.1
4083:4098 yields 28.2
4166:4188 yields 28.5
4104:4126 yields 28.1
